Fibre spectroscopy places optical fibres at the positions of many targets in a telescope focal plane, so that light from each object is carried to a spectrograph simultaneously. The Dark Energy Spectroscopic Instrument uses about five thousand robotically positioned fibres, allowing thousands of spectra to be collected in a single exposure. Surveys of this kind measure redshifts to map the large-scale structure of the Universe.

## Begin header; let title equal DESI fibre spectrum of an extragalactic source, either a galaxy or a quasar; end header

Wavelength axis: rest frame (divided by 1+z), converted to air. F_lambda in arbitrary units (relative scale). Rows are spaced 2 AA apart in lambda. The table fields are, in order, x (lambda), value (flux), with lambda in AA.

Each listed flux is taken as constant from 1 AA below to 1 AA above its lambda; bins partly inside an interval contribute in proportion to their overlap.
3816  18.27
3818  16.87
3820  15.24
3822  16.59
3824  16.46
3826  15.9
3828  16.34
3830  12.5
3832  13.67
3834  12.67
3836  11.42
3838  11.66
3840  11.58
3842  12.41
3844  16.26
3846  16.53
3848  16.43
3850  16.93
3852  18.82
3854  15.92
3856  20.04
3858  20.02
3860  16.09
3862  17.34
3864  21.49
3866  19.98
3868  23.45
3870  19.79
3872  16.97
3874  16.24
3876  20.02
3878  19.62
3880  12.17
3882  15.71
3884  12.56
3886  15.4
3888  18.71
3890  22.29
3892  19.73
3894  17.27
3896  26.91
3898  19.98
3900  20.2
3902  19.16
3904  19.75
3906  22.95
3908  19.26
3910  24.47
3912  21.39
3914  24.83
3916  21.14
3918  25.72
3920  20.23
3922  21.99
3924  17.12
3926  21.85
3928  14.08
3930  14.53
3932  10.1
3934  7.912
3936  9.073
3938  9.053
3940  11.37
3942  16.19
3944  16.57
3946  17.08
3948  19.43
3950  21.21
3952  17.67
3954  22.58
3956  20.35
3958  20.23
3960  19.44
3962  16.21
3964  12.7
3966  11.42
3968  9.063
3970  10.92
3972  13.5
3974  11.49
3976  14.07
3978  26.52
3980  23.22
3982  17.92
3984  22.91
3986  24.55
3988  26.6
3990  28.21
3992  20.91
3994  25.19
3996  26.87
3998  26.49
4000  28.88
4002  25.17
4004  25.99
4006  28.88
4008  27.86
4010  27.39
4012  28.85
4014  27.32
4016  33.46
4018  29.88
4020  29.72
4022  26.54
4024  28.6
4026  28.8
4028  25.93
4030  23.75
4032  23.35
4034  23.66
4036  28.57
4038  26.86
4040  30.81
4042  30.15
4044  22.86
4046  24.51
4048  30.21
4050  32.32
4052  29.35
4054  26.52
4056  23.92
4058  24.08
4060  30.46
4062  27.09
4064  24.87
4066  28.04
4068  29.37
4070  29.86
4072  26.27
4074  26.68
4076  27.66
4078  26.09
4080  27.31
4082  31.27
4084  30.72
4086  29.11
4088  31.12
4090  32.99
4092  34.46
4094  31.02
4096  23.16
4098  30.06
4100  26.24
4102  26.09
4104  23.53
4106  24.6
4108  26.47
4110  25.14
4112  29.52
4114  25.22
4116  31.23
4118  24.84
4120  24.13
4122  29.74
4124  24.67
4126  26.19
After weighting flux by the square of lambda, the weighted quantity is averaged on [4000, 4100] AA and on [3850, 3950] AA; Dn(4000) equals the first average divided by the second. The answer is 1.7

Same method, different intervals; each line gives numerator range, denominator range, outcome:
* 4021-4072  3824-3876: 1.82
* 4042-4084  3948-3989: 1.59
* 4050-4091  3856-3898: 1.67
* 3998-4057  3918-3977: 1.84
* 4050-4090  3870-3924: 1.55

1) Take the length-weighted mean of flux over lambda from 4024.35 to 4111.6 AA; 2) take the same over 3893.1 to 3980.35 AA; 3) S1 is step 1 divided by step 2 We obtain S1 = 1.6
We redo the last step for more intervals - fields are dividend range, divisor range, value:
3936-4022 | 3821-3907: 1.22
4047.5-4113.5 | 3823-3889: 1.71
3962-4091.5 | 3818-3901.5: 1.50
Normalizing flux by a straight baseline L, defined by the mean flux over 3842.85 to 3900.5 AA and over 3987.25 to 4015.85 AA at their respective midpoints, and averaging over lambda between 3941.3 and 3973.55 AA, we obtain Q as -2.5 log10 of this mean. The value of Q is 0.41 mag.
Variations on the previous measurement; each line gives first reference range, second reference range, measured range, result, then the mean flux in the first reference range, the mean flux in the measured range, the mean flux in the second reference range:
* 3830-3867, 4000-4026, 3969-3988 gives 0.35 mag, 16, 18.8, 28.3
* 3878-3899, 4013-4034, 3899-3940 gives 0.12 mag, 18.1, 18.1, 27.5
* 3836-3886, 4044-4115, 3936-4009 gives 0.15 mag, 16.9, 19.8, 27.8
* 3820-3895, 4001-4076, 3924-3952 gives 0.41 mag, 16.7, 14.7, 27.5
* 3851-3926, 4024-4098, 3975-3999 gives 0.03 mag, 19.6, 23.6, 27.9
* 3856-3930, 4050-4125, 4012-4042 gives -0.11 mag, 19.5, 27.8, 27.7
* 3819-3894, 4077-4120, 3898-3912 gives -0.11 mag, 16.6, 20.9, 28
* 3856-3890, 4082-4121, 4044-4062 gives -0.06 mag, 18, 27.4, 28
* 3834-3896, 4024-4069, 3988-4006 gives -0.08 mag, 17.2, 26.2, 27.1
